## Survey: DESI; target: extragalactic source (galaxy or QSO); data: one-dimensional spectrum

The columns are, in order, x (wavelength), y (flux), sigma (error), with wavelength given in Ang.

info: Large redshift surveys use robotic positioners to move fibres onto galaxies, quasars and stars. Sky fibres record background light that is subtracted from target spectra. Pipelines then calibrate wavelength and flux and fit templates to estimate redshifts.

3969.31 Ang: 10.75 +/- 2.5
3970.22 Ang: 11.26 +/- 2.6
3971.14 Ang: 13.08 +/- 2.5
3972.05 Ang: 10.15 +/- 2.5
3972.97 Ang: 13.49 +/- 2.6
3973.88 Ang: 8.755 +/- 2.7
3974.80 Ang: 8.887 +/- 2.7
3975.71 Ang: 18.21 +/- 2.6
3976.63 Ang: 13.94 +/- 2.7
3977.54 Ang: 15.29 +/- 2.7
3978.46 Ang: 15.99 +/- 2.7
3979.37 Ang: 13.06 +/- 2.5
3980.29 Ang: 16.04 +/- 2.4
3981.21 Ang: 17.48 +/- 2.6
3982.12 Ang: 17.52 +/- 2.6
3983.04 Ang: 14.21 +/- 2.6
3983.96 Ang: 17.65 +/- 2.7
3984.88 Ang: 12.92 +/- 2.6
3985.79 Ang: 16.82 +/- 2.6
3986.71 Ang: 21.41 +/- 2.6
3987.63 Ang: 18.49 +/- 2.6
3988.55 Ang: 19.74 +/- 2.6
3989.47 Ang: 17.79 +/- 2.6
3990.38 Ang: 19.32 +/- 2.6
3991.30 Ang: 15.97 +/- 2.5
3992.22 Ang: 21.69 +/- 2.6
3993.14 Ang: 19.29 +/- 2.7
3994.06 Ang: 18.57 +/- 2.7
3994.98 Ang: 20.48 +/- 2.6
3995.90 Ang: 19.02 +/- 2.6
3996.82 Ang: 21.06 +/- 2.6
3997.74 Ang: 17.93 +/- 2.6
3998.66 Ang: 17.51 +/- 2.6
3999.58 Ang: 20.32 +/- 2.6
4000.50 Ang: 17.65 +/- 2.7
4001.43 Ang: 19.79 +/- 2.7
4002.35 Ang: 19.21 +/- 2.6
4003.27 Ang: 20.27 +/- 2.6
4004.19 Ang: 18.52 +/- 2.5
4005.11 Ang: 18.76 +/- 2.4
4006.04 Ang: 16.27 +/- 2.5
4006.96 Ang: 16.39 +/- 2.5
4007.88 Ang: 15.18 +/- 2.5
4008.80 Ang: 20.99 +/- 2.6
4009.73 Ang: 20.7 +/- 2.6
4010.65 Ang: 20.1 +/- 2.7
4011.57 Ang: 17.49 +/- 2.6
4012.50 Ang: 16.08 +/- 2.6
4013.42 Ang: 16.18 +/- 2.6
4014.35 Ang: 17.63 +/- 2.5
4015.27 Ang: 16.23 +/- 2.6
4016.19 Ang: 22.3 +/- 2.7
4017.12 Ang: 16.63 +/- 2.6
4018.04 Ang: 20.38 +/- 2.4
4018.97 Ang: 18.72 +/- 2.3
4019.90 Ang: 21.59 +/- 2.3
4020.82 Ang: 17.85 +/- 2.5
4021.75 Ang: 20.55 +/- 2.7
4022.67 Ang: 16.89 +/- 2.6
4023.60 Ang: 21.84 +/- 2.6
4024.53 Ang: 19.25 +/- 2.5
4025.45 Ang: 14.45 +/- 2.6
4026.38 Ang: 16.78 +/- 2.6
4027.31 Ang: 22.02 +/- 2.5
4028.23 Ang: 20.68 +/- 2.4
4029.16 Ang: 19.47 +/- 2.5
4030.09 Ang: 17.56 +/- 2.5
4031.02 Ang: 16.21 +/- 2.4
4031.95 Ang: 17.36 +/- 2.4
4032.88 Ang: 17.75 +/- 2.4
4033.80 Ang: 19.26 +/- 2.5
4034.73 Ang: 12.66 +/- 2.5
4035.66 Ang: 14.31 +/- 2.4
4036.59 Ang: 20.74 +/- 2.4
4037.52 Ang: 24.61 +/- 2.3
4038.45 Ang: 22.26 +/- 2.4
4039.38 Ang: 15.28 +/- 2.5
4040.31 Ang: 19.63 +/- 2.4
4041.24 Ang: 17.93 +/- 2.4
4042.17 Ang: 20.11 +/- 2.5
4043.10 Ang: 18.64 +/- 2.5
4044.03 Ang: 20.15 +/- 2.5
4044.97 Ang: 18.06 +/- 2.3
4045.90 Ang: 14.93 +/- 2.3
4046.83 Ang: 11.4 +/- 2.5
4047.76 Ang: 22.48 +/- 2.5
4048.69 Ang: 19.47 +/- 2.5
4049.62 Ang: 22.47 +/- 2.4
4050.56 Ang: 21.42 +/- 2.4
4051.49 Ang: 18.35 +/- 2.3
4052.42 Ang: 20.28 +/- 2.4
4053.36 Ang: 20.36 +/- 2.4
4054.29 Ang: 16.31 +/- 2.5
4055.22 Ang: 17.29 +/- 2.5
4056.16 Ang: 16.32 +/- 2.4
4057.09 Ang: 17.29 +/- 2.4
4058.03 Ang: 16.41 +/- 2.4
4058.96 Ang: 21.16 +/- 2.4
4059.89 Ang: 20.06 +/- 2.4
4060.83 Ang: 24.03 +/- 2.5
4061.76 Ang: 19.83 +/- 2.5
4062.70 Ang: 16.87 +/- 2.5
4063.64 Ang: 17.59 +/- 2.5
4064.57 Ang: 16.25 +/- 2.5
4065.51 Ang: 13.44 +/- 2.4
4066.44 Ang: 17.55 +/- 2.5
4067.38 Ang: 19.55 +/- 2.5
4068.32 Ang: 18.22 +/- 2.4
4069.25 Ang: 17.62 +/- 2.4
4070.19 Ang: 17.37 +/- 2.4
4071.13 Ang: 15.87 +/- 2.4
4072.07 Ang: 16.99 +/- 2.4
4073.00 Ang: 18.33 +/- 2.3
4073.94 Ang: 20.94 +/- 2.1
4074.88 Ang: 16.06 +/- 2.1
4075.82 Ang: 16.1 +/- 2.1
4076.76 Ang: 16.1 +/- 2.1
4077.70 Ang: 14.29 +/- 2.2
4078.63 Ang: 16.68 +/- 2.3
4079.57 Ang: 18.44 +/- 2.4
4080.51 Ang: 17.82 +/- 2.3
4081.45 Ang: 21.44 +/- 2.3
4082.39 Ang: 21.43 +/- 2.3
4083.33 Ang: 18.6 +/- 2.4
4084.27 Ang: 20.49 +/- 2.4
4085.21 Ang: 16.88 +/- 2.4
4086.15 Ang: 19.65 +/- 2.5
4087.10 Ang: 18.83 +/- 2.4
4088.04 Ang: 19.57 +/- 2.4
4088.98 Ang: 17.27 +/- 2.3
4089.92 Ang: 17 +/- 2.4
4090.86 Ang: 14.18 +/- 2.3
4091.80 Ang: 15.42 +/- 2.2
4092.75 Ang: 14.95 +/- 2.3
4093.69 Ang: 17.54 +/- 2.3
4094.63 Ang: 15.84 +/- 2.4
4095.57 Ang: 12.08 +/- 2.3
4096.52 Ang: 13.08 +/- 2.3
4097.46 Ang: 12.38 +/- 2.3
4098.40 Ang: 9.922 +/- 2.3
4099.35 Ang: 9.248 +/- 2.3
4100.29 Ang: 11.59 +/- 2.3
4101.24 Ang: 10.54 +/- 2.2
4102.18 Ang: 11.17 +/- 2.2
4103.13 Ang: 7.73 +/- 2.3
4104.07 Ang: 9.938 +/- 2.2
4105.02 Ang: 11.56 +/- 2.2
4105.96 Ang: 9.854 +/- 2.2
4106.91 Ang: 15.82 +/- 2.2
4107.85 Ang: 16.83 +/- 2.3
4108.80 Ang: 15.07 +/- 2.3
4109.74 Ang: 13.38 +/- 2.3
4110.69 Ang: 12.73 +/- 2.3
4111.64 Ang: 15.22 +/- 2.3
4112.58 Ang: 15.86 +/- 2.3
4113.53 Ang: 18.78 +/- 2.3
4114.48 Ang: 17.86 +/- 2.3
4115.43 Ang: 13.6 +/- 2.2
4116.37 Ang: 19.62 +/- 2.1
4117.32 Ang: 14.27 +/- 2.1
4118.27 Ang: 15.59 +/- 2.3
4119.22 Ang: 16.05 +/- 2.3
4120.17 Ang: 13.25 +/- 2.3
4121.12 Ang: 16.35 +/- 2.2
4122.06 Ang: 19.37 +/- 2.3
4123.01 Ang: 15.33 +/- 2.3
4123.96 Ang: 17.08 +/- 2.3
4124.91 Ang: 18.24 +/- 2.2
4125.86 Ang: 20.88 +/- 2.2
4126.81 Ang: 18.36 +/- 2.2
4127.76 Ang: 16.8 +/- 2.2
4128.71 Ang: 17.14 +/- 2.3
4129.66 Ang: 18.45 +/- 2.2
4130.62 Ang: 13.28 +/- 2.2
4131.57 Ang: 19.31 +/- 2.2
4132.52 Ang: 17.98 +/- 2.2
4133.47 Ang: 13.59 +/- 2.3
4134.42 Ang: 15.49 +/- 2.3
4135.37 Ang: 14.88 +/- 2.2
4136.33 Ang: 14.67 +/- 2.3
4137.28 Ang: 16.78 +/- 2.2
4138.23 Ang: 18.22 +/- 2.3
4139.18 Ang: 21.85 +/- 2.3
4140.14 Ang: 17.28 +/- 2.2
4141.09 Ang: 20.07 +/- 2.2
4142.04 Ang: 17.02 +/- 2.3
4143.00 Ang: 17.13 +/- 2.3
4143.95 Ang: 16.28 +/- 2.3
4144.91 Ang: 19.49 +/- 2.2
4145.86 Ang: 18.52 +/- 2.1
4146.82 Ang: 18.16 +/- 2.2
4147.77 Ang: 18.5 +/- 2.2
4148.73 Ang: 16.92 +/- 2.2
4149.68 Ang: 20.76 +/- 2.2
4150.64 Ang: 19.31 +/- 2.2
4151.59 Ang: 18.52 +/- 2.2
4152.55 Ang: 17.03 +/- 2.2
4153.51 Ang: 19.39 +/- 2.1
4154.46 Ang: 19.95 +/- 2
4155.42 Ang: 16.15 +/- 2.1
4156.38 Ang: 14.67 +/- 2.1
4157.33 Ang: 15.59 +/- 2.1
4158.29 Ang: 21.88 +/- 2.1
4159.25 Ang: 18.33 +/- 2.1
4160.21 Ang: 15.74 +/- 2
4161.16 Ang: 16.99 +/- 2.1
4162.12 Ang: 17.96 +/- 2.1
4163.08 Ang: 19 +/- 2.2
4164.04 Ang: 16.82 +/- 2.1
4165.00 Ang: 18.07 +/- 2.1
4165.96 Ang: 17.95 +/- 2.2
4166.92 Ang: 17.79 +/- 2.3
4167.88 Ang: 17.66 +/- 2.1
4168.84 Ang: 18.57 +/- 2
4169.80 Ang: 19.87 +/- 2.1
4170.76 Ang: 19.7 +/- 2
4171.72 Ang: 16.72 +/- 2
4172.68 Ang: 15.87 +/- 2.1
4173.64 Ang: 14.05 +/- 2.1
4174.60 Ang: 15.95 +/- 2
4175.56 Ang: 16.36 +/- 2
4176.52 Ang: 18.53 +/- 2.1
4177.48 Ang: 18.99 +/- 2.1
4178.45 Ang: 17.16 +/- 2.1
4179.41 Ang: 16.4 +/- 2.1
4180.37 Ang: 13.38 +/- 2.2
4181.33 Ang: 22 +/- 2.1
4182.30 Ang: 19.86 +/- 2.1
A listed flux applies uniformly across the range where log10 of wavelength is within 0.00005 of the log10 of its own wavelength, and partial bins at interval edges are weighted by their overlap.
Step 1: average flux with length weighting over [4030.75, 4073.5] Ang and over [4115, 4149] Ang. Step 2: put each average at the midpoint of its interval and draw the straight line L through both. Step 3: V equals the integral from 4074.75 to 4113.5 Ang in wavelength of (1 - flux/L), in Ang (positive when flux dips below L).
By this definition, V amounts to 5.6 Ang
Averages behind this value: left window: 18.3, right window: 17.1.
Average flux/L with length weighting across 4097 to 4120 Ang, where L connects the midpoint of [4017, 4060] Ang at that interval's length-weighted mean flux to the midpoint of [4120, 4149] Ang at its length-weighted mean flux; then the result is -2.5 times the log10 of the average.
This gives 0.29 mag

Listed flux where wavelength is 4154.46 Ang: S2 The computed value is 19.95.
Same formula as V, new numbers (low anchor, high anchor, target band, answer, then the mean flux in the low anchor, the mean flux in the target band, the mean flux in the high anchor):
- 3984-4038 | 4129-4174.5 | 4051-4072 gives 0.15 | 18.5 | 18.1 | 17.6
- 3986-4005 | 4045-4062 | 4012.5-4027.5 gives 0.37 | 19.2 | 18.6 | 18.9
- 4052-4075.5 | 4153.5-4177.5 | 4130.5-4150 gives 0.23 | 18.1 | 17.5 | 17.6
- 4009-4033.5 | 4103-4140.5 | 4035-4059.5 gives -1.10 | 18.6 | 18.7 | 15.9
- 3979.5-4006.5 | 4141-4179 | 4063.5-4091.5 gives 0.56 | 18.3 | 17.7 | 17.8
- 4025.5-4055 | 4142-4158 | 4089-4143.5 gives 8.32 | 18.6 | 15.3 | 17.9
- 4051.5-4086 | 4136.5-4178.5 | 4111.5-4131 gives 1.29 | 18.1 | 16.8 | 17.9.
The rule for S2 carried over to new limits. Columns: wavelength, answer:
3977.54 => 15.29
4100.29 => 11.59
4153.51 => 19.39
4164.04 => 16.82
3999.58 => 20.32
